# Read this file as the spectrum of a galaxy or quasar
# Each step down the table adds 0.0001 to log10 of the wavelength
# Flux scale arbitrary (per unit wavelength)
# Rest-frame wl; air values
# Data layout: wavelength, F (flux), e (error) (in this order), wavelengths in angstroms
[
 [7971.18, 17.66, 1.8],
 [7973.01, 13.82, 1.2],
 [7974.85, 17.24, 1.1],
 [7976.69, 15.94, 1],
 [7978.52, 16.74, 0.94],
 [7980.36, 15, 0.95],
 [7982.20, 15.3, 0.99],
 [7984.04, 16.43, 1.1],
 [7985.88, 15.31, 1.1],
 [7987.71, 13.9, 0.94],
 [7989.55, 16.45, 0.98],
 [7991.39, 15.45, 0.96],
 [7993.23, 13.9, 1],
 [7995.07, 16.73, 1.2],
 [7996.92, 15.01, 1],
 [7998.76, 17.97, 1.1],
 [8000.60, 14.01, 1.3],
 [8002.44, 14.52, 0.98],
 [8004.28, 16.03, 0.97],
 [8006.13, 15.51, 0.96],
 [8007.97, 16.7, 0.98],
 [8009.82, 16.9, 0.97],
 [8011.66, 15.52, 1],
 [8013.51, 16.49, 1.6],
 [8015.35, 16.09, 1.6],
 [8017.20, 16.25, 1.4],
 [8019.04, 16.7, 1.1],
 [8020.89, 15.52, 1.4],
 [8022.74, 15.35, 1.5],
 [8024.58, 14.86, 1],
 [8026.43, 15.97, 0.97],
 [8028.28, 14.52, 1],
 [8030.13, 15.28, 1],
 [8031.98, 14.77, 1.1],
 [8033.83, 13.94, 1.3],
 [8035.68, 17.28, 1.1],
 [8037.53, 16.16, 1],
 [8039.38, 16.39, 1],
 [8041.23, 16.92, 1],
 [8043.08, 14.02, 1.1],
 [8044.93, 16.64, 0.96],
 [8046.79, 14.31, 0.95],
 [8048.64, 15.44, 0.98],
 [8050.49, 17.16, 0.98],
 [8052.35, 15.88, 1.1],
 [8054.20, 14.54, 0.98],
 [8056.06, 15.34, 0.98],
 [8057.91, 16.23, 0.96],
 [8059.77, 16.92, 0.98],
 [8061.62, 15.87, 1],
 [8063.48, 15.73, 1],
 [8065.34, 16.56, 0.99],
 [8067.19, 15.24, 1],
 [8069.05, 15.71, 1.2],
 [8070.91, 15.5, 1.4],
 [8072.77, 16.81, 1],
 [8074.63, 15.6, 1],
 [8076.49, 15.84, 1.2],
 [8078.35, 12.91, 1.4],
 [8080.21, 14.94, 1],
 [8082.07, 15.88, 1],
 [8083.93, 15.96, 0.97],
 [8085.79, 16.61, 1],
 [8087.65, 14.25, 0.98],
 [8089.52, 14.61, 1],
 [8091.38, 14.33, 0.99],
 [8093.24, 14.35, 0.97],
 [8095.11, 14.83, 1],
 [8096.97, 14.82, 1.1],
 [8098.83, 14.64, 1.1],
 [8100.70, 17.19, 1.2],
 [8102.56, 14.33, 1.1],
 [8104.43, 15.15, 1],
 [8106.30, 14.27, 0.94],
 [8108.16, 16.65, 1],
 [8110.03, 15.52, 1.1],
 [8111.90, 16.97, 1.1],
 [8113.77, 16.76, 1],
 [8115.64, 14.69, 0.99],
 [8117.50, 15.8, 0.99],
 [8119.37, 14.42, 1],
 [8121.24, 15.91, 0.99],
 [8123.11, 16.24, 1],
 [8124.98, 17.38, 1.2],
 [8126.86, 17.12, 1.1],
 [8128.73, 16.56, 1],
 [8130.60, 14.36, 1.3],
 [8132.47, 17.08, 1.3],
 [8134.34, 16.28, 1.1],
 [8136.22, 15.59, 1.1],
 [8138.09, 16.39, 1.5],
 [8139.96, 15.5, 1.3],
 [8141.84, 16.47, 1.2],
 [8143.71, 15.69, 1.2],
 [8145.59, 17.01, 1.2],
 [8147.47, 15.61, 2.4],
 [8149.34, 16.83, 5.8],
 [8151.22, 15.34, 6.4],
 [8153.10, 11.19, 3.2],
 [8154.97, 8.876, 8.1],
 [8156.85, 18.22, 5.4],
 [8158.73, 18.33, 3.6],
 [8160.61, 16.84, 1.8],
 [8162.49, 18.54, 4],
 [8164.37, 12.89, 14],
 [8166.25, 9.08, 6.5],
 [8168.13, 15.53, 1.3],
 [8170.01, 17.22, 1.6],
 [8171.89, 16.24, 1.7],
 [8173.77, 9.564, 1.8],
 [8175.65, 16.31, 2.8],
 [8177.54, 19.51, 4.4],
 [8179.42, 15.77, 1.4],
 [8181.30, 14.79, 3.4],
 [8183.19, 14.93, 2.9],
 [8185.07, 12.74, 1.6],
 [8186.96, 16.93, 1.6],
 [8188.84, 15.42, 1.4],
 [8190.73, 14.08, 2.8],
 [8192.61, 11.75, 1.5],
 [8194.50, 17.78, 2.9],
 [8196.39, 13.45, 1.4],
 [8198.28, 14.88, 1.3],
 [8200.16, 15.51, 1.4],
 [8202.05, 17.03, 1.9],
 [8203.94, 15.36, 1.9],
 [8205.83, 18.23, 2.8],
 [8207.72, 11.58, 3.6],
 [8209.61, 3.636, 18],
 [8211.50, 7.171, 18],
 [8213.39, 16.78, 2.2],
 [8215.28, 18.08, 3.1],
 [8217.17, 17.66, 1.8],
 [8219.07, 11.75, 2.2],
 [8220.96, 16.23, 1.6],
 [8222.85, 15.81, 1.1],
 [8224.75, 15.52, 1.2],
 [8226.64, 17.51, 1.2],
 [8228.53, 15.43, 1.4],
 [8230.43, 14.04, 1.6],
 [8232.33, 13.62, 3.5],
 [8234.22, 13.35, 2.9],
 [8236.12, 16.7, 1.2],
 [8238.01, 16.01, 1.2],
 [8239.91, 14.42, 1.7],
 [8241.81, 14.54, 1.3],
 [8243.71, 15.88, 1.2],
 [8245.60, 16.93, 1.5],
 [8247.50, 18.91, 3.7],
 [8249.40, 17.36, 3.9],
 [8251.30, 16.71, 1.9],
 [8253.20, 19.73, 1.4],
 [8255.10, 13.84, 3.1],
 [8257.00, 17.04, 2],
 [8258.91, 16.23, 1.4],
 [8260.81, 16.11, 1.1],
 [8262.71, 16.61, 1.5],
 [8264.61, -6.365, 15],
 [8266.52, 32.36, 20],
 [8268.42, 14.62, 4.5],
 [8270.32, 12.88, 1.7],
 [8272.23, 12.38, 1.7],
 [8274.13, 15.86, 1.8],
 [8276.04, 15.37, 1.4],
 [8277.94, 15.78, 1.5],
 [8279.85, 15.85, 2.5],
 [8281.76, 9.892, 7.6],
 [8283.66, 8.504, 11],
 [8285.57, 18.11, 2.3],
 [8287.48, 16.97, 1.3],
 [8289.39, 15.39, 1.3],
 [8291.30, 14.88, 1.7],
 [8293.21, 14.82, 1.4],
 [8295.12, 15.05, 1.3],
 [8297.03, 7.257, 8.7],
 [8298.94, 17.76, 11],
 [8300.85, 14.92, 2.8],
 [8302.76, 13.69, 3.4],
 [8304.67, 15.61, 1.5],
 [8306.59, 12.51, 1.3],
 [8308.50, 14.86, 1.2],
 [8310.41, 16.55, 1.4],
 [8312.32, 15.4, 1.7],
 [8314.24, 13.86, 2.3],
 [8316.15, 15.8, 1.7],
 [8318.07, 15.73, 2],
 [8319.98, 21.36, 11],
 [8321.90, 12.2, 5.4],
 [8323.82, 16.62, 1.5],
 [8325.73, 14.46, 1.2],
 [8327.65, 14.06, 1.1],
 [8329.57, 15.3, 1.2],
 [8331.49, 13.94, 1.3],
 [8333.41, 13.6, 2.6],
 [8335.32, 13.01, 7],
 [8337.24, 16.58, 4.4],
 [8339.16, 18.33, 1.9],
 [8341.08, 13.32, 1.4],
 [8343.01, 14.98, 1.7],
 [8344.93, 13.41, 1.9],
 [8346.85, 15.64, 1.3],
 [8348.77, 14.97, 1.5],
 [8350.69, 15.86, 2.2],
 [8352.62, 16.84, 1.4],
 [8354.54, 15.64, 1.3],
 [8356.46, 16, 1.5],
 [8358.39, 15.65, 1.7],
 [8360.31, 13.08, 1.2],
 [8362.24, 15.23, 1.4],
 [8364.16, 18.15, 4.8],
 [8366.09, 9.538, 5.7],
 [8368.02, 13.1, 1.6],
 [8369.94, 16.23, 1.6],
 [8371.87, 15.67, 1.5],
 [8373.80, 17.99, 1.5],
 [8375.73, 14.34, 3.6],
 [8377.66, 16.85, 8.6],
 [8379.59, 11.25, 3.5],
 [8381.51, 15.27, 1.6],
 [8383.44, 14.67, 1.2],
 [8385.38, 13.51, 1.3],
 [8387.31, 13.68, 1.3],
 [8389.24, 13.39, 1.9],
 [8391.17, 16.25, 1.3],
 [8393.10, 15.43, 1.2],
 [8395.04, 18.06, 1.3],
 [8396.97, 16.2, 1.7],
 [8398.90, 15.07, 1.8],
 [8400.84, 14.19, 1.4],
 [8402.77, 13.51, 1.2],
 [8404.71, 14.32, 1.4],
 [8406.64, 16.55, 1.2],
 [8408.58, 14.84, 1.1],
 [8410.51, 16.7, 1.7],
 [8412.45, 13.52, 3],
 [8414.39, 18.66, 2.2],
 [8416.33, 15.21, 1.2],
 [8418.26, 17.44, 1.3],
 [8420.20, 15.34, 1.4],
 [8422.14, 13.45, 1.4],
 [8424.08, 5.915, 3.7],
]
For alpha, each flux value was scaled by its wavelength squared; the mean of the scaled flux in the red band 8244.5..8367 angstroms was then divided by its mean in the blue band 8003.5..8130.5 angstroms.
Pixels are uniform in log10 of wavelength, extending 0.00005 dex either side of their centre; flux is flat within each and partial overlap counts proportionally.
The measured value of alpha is 1.0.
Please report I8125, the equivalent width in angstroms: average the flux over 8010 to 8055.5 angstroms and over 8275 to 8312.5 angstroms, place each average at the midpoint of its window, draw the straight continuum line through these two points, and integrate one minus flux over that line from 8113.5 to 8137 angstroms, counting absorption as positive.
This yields -1.2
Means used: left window 15.7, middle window 16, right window 14.4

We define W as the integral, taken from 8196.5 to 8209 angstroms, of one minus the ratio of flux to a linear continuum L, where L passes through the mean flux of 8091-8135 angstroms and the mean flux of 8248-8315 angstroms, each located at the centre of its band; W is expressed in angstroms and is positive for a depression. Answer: 0.2 angstroms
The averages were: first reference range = 15.7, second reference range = 14.8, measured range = 15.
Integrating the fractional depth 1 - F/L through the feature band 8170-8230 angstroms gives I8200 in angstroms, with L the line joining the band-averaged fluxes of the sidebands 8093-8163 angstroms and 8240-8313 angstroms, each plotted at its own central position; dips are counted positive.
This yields 2.3 angstroms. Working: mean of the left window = 15.7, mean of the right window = 15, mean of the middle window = 14.8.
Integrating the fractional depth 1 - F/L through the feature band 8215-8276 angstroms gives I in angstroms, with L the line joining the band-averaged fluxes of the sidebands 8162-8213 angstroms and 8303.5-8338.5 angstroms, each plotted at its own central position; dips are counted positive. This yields -3.7 angstroms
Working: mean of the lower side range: 14.3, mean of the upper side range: 15.1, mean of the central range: 15.5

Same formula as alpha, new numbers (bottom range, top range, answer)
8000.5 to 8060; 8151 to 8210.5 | 0.97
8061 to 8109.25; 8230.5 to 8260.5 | 1.09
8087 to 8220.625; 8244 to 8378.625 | 1.04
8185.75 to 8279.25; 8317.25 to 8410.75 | 1.03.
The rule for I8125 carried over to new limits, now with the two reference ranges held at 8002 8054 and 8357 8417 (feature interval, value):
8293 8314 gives 1.2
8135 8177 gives 0.8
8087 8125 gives 0.6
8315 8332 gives -0.4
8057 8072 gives -0.3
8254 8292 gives 1.6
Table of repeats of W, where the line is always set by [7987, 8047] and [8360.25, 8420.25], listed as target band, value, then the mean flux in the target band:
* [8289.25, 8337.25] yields 1.5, 14.8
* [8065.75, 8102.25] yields 0.7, 15.3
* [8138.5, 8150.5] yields -0.5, 16.2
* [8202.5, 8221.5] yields 2.1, 13.7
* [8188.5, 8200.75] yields 0.6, 14.6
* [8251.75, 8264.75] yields 0.5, 14.7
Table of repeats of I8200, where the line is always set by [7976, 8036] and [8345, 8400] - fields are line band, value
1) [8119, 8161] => -0.99 angstroms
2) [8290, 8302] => 0.84 angstroms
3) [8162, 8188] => 0.74 angstroms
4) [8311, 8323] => -0.46 angstroms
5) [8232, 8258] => -1.45 angstroms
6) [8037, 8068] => -0.56 angstroms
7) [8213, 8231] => -0.68 angstroms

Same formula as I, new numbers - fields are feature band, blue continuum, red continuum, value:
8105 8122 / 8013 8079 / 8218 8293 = -0.1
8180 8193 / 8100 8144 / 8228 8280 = 1.0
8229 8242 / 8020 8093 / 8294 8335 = 0.3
